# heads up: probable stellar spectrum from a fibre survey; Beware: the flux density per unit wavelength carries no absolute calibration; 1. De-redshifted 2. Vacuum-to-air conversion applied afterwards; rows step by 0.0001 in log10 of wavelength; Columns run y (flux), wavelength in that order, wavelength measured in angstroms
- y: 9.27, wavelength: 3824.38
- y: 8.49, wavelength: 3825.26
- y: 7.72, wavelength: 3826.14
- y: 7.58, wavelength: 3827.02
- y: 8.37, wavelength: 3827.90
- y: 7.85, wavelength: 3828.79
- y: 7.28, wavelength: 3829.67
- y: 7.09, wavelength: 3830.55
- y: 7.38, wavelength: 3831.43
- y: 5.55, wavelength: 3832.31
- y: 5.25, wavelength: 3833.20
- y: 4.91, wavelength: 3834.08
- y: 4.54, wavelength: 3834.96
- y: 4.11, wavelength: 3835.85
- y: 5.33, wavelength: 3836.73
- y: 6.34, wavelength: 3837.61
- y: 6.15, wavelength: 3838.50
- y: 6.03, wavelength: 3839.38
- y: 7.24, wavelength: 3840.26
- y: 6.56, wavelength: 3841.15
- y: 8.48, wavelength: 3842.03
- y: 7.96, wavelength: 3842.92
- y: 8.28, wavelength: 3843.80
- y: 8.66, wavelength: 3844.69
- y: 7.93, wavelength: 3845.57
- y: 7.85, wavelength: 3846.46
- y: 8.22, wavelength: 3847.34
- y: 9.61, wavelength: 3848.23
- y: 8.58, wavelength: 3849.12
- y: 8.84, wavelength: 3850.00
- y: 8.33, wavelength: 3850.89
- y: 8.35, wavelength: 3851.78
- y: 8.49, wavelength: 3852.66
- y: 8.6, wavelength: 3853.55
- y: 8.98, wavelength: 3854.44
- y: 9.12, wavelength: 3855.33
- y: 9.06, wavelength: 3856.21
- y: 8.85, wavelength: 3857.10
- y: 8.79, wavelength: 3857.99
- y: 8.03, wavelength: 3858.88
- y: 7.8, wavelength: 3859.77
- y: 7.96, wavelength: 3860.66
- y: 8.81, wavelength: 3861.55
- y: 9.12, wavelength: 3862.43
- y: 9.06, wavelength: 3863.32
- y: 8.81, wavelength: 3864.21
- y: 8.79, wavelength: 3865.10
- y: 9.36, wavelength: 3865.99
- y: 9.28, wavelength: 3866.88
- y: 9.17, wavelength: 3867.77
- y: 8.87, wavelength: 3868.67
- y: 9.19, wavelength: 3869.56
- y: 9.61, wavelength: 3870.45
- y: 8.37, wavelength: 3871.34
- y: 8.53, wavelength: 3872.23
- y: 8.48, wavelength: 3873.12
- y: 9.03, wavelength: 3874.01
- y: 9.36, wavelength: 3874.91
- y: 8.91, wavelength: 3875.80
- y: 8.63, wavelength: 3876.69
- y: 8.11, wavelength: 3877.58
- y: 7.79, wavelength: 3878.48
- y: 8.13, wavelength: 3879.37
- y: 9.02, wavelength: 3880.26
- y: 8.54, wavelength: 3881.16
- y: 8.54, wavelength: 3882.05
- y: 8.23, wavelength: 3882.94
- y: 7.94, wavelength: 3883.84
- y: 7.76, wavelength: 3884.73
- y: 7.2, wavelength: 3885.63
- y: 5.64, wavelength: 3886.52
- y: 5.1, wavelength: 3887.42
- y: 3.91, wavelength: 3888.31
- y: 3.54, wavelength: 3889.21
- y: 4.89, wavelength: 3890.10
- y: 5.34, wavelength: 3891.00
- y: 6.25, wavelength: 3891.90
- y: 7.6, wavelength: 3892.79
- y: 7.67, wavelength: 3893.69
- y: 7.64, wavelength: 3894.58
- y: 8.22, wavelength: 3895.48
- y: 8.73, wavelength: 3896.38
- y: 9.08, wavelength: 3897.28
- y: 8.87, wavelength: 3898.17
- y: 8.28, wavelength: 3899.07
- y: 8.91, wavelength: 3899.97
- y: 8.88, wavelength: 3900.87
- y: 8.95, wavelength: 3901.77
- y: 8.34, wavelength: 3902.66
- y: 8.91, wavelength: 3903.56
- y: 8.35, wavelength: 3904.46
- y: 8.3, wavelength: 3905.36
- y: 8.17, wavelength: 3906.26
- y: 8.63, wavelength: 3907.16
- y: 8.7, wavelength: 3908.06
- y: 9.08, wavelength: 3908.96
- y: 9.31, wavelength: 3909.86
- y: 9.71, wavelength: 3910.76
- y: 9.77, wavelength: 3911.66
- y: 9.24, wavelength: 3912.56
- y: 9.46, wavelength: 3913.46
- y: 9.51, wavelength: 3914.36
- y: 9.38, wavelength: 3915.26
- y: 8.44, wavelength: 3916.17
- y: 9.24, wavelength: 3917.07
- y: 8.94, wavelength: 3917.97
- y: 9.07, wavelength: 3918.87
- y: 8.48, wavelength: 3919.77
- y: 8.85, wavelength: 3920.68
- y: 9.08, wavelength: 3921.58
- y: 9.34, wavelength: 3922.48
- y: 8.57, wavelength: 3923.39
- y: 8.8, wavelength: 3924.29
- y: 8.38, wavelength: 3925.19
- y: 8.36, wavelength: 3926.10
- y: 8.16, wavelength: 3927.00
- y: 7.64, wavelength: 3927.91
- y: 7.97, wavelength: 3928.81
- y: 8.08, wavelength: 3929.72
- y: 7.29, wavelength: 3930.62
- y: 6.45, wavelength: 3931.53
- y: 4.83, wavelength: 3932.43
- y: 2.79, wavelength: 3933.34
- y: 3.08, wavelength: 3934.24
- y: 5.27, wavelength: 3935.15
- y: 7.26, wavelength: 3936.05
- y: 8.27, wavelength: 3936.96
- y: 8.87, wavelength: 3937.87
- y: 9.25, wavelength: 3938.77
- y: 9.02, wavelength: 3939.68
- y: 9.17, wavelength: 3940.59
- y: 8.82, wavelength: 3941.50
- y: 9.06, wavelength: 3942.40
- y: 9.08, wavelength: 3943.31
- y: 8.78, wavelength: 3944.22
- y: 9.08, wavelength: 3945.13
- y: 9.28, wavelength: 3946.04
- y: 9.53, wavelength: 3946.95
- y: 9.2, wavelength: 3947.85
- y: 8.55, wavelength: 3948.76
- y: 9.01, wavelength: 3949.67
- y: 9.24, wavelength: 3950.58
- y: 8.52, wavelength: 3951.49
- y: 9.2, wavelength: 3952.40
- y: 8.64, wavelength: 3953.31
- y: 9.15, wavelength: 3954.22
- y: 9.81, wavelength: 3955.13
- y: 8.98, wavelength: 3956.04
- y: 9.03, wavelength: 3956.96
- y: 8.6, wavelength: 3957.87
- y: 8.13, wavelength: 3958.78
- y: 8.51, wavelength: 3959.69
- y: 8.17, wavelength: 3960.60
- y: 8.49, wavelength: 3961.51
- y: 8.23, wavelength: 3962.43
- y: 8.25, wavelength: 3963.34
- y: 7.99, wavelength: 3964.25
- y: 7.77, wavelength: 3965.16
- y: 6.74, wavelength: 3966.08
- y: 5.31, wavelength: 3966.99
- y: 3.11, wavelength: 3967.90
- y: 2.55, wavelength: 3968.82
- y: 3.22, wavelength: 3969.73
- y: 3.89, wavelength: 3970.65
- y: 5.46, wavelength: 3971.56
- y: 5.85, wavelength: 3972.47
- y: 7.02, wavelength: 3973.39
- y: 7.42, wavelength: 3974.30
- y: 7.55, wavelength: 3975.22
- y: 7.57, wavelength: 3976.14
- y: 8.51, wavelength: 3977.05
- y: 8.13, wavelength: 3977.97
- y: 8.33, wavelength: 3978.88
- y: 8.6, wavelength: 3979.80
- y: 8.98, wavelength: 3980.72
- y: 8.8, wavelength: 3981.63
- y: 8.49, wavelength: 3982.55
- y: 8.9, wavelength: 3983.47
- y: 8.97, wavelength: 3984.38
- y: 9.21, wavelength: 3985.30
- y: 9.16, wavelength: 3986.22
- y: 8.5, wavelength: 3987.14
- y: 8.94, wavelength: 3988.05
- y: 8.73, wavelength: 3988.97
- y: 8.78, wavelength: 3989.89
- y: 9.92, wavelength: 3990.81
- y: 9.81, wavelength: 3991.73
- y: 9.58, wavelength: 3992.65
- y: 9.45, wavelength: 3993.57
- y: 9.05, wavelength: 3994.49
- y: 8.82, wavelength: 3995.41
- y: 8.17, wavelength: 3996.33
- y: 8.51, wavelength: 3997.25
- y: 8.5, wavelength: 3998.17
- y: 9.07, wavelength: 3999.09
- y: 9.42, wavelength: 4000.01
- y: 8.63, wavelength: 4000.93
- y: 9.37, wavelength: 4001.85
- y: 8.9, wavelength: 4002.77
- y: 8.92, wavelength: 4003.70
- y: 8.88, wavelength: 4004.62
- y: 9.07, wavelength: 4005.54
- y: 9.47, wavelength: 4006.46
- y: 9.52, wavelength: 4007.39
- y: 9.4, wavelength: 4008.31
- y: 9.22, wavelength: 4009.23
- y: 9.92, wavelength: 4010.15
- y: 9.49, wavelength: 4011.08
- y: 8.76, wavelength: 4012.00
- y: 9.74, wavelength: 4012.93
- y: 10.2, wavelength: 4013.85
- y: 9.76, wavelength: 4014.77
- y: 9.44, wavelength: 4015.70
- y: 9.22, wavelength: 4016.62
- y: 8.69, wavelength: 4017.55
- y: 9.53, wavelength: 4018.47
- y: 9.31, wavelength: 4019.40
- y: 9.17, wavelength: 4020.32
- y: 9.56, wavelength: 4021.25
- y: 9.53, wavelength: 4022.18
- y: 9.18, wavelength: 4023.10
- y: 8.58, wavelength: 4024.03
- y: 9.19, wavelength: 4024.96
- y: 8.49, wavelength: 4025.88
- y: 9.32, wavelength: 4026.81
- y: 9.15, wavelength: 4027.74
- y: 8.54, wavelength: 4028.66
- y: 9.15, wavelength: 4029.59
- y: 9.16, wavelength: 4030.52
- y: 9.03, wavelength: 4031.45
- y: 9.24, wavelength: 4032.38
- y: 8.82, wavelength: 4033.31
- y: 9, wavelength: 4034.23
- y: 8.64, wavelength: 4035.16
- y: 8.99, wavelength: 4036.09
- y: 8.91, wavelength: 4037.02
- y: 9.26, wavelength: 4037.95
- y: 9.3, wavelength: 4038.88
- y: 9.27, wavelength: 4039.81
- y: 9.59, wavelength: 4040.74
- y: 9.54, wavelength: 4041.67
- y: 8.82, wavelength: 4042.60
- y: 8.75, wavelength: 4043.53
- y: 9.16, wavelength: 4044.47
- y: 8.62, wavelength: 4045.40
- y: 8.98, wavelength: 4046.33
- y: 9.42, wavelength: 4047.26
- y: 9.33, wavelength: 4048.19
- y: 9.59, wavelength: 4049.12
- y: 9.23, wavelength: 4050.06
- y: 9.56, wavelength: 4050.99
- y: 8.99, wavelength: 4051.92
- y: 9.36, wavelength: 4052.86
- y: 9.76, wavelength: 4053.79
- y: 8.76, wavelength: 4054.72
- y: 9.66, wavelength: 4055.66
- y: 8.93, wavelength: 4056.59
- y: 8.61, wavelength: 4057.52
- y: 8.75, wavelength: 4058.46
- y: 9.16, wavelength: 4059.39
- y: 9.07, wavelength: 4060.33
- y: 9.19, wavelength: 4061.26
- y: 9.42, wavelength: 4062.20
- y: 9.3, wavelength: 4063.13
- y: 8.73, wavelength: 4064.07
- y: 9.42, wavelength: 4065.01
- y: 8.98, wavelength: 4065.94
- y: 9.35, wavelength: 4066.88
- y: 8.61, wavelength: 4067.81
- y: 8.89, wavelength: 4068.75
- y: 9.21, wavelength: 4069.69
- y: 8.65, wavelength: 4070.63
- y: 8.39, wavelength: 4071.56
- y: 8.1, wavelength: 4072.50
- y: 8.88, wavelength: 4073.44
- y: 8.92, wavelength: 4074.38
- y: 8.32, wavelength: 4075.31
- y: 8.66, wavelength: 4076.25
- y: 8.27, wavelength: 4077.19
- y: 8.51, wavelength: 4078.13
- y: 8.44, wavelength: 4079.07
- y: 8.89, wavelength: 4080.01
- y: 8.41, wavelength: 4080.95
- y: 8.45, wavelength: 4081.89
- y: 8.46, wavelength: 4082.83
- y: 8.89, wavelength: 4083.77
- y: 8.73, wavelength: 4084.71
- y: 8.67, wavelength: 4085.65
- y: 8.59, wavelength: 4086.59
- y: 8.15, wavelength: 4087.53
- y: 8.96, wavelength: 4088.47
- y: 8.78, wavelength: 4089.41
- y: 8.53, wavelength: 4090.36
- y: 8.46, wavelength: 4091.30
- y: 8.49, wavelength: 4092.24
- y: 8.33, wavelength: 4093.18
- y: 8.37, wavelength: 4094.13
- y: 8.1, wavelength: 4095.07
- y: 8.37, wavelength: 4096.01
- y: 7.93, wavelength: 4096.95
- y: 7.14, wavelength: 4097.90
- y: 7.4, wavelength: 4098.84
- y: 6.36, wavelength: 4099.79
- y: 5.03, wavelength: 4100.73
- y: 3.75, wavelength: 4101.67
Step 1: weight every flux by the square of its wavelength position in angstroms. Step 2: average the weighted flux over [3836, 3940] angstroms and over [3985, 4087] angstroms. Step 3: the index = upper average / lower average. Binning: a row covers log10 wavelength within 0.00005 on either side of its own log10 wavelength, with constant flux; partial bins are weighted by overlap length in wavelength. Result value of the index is 1.2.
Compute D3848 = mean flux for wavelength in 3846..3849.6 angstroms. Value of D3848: 8.57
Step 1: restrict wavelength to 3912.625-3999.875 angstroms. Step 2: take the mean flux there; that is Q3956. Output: 8.14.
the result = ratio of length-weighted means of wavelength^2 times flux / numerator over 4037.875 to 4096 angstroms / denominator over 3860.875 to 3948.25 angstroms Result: 1.17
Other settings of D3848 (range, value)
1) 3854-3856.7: 9.06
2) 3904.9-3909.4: 8.57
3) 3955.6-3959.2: 8.67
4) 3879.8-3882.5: 8.71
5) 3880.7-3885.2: 8.19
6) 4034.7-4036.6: 8.81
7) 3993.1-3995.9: 9.1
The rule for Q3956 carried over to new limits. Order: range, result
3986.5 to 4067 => 9.15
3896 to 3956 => 8.5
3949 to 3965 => 8.68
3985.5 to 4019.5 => 9.18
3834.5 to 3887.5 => 8.13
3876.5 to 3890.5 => 7.04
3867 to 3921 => 8.25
